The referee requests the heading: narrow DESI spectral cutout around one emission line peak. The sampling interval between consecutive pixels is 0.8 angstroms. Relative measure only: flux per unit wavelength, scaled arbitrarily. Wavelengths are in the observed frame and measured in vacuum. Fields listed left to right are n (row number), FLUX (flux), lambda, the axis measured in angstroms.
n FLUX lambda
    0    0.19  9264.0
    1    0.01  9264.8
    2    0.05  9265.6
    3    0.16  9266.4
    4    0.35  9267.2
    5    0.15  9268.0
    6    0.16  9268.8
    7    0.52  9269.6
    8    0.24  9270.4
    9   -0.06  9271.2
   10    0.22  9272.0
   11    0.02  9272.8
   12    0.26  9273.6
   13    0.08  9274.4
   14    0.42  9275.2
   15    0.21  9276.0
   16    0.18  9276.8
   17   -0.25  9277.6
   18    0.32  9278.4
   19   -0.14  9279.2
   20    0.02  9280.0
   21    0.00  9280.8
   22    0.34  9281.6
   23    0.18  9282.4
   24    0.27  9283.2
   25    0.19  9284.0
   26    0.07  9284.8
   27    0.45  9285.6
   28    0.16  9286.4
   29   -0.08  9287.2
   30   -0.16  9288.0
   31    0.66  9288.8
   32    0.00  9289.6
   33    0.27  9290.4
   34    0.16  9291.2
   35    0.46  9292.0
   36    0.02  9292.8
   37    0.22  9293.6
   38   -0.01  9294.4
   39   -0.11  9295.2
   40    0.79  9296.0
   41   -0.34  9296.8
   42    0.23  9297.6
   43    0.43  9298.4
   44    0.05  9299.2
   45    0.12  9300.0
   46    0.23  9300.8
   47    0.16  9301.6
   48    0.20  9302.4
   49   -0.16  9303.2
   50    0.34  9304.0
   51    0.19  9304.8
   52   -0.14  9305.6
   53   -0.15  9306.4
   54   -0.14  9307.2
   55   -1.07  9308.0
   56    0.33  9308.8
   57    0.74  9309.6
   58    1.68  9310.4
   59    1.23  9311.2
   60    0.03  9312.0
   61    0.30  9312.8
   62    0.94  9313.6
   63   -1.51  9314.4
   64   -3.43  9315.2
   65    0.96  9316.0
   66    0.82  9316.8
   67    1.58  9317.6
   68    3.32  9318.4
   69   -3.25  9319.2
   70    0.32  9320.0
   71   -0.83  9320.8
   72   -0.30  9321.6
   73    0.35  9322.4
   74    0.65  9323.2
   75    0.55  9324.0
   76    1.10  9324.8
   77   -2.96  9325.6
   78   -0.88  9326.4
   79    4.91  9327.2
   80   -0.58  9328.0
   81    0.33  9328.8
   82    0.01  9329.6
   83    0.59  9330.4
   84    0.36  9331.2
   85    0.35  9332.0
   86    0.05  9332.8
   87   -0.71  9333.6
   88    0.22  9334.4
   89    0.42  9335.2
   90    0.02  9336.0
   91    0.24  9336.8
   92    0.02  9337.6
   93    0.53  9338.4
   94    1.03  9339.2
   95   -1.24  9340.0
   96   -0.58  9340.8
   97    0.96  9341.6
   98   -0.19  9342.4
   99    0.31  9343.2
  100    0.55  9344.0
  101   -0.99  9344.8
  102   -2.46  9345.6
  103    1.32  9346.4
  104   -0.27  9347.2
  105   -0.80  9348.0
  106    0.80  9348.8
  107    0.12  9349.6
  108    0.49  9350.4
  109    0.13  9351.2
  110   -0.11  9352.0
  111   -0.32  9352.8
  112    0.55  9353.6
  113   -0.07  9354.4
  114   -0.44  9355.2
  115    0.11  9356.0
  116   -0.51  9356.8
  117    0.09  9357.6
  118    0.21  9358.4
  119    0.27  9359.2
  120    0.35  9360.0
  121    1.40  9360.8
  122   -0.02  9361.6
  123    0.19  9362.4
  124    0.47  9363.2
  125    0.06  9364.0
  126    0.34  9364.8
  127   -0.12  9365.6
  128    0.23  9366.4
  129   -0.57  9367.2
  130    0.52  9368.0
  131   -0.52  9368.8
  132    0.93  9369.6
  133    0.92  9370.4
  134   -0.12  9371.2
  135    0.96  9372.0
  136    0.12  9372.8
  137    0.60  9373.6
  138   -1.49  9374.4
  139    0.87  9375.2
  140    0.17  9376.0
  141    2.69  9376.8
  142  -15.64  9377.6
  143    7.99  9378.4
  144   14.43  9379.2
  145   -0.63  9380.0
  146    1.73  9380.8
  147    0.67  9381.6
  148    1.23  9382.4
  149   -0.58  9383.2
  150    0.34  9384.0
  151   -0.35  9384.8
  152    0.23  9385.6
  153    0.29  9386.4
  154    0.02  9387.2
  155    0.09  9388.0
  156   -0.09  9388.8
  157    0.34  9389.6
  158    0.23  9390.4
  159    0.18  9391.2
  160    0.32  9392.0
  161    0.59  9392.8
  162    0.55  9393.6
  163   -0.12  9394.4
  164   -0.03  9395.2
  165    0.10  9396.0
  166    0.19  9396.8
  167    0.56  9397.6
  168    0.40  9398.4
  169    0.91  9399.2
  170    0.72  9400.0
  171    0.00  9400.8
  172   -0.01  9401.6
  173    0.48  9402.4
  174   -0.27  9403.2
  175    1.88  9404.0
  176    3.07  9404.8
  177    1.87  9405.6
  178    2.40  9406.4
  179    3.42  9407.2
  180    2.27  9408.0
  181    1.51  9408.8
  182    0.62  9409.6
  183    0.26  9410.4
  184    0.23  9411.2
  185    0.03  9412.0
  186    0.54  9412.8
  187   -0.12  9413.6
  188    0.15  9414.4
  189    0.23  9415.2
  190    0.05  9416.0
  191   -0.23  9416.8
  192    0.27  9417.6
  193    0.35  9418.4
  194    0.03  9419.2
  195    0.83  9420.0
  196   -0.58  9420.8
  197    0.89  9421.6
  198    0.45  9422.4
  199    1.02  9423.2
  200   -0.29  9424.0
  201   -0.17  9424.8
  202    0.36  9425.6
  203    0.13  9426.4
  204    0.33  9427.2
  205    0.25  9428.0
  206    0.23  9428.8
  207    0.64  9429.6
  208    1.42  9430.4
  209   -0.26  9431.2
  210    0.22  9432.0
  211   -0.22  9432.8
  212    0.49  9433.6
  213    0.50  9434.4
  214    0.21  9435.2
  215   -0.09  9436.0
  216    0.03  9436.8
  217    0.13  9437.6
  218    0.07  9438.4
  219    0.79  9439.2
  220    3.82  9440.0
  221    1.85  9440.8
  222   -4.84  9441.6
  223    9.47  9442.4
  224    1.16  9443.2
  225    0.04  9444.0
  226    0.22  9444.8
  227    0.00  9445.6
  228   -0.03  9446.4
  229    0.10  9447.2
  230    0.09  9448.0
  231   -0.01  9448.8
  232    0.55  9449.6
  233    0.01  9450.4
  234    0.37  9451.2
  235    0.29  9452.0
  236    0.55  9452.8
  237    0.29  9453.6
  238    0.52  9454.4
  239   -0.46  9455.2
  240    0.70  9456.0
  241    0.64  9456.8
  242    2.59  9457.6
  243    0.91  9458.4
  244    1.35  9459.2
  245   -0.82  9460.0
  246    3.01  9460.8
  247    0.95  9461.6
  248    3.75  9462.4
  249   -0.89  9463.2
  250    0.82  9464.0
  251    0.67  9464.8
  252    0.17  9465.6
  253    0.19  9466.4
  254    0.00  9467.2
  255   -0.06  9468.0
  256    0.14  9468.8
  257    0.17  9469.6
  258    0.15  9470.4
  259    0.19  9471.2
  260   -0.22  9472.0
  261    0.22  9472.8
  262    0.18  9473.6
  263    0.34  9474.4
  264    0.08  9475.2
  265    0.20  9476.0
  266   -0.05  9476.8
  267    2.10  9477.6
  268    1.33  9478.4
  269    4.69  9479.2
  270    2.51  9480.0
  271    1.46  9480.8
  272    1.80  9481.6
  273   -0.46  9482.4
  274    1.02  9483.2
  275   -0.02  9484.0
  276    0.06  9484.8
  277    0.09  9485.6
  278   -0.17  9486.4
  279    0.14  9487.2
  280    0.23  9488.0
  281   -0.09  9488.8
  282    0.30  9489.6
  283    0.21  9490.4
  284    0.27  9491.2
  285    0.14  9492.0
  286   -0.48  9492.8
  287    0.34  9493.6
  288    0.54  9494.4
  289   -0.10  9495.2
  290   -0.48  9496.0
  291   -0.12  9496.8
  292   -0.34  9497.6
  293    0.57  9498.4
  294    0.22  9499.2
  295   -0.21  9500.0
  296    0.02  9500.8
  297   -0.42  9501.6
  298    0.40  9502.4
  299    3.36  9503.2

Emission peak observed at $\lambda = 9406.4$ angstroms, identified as [O III]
